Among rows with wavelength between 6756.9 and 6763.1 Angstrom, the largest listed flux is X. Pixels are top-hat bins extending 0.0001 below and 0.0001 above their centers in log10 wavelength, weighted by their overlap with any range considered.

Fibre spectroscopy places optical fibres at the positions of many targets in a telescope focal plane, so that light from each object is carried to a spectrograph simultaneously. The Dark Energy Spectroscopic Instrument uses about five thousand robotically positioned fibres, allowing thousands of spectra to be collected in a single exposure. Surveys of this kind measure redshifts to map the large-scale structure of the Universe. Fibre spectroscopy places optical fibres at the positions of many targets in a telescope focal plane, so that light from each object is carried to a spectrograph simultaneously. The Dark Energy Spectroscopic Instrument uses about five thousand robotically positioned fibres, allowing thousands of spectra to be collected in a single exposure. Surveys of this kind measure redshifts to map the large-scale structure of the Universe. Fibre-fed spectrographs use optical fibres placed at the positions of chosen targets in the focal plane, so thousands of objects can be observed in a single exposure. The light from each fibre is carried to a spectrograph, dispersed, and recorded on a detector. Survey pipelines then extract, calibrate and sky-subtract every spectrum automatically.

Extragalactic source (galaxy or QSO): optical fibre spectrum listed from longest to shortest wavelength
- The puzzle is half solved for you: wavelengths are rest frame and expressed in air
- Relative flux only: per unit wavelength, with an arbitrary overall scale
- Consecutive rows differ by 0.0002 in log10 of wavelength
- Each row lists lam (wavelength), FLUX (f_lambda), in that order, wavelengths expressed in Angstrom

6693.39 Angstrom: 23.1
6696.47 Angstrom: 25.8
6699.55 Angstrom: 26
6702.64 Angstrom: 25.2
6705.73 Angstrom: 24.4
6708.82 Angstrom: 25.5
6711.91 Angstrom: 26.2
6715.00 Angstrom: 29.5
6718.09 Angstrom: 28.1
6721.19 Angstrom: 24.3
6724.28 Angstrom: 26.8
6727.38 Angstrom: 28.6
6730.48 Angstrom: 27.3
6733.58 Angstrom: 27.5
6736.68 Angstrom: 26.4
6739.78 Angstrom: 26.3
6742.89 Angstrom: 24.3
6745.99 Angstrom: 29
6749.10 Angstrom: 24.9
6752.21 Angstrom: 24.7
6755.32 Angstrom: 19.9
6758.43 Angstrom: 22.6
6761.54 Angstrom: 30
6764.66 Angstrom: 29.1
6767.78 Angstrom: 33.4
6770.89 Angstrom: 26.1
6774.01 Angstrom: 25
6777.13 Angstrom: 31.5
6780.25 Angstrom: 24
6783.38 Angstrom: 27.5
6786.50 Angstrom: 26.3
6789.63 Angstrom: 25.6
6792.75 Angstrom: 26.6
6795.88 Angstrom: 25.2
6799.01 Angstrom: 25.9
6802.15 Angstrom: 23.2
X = 30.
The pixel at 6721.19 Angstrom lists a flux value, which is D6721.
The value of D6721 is 24.3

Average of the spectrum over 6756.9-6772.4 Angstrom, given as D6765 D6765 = 28.3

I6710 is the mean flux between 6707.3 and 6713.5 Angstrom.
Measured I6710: 25.9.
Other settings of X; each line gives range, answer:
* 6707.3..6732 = 29.5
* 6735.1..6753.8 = 29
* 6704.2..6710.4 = 25.5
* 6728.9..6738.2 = 27.5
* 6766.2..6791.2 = 33.4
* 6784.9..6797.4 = 26.6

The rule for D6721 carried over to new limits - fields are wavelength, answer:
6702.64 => 25.2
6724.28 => 26.8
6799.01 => 25.9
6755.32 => 19.9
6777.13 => 31.5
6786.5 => 26.3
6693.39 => 23.1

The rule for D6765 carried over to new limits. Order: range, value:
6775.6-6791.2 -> 27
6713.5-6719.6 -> 28.8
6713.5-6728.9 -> 27.5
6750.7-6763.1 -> 24.3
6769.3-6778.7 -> 27.6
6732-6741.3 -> 26.8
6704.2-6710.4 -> 25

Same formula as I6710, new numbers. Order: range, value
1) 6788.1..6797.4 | 25.8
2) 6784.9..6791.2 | 26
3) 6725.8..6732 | 27.9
